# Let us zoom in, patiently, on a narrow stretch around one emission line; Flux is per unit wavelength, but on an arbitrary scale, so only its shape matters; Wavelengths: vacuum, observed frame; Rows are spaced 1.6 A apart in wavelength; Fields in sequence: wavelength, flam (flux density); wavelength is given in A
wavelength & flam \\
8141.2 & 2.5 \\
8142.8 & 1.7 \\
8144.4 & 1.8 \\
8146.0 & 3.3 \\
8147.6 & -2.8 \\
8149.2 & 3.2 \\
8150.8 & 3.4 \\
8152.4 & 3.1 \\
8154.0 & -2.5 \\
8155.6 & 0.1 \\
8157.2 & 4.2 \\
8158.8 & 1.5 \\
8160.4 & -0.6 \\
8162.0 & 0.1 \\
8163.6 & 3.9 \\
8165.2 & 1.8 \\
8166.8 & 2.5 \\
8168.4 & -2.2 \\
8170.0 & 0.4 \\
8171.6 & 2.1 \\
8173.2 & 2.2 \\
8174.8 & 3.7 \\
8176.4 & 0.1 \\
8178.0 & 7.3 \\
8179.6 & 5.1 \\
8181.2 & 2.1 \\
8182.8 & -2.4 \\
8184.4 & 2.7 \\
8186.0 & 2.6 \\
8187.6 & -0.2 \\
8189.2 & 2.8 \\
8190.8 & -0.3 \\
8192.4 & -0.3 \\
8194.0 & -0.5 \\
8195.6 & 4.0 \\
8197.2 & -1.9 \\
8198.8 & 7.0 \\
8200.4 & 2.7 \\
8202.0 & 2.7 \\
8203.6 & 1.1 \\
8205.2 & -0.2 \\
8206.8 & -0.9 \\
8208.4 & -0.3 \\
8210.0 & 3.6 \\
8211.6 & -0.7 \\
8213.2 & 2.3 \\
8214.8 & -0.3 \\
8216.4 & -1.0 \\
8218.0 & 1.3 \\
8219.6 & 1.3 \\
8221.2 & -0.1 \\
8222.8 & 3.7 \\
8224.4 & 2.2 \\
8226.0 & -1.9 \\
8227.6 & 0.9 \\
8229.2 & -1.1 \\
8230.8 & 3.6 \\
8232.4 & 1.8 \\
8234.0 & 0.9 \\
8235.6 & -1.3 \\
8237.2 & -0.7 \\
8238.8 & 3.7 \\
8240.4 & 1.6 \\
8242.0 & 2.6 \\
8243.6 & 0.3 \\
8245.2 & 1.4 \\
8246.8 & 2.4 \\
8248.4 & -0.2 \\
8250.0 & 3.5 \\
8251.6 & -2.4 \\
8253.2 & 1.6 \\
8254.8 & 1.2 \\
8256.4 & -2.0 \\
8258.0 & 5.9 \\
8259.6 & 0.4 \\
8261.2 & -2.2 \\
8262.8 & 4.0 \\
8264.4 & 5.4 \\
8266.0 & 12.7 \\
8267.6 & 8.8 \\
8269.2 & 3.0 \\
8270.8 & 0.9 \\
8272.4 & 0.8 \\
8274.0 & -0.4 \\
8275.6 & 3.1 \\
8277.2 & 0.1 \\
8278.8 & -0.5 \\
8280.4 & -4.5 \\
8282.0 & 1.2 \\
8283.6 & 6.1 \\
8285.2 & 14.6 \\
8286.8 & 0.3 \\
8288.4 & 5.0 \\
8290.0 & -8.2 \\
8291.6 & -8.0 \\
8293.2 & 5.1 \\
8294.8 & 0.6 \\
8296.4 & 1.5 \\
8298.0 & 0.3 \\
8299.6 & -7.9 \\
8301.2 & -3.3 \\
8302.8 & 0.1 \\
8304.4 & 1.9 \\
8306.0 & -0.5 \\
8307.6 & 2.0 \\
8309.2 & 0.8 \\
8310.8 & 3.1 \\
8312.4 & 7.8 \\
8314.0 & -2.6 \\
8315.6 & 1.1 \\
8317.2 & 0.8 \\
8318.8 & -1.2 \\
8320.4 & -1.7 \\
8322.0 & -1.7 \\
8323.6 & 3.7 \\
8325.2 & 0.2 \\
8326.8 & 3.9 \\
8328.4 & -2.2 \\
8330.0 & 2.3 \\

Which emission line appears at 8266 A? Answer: H-gamma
